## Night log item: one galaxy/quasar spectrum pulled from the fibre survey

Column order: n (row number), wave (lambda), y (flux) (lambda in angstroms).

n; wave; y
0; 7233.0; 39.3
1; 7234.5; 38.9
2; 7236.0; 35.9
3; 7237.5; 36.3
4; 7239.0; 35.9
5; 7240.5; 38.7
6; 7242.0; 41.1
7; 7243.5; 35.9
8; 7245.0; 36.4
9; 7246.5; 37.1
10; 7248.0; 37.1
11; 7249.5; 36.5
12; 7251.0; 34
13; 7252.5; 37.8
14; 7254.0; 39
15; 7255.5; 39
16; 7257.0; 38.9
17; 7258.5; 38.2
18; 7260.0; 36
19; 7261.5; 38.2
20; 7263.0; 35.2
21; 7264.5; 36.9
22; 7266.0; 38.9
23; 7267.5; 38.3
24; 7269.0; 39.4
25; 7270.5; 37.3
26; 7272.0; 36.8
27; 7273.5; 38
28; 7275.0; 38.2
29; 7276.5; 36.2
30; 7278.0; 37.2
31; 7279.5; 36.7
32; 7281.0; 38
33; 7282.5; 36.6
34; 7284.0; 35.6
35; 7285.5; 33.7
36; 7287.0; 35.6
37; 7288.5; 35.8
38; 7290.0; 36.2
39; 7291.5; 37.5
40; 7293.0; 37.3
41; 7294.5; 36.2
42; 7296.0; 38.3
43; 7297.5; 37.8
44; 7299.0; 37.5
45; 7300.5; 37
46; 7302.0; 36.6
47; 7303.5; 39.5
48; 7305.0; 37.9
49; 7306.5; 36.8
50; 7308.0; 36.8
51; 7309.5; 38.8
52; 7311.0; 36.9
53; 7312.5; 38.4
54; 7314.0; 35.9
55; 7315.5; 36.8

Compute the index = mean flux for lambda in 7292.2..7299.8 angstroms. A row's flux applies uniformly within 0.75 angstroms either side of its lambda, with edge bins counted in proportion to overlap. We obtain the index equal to 37.4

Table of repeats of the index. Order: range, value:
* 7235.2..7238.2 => 36.1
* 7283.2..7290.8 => 35.4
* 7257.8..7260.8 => 37.1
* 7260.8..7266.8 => 37.3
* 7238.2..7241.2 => 37.3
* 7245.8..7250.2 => 36.9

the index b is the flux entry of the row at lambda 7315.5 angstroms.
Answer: 36.8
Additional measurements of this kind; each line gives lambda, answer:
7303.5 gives 39.5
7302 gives 36.6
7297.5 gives 37.8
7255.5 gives 39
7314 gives 35.9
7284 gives 35.6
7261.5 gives 38.2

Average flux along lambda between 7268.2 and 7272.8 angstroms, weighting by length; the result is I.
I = 37.8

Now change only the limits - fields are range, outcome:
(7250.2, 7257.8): 37.7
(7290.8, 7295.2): 37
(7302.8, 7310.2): 37.9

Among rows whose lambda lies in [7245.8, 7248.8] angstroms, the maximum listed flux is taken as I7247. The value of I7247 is 37.1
